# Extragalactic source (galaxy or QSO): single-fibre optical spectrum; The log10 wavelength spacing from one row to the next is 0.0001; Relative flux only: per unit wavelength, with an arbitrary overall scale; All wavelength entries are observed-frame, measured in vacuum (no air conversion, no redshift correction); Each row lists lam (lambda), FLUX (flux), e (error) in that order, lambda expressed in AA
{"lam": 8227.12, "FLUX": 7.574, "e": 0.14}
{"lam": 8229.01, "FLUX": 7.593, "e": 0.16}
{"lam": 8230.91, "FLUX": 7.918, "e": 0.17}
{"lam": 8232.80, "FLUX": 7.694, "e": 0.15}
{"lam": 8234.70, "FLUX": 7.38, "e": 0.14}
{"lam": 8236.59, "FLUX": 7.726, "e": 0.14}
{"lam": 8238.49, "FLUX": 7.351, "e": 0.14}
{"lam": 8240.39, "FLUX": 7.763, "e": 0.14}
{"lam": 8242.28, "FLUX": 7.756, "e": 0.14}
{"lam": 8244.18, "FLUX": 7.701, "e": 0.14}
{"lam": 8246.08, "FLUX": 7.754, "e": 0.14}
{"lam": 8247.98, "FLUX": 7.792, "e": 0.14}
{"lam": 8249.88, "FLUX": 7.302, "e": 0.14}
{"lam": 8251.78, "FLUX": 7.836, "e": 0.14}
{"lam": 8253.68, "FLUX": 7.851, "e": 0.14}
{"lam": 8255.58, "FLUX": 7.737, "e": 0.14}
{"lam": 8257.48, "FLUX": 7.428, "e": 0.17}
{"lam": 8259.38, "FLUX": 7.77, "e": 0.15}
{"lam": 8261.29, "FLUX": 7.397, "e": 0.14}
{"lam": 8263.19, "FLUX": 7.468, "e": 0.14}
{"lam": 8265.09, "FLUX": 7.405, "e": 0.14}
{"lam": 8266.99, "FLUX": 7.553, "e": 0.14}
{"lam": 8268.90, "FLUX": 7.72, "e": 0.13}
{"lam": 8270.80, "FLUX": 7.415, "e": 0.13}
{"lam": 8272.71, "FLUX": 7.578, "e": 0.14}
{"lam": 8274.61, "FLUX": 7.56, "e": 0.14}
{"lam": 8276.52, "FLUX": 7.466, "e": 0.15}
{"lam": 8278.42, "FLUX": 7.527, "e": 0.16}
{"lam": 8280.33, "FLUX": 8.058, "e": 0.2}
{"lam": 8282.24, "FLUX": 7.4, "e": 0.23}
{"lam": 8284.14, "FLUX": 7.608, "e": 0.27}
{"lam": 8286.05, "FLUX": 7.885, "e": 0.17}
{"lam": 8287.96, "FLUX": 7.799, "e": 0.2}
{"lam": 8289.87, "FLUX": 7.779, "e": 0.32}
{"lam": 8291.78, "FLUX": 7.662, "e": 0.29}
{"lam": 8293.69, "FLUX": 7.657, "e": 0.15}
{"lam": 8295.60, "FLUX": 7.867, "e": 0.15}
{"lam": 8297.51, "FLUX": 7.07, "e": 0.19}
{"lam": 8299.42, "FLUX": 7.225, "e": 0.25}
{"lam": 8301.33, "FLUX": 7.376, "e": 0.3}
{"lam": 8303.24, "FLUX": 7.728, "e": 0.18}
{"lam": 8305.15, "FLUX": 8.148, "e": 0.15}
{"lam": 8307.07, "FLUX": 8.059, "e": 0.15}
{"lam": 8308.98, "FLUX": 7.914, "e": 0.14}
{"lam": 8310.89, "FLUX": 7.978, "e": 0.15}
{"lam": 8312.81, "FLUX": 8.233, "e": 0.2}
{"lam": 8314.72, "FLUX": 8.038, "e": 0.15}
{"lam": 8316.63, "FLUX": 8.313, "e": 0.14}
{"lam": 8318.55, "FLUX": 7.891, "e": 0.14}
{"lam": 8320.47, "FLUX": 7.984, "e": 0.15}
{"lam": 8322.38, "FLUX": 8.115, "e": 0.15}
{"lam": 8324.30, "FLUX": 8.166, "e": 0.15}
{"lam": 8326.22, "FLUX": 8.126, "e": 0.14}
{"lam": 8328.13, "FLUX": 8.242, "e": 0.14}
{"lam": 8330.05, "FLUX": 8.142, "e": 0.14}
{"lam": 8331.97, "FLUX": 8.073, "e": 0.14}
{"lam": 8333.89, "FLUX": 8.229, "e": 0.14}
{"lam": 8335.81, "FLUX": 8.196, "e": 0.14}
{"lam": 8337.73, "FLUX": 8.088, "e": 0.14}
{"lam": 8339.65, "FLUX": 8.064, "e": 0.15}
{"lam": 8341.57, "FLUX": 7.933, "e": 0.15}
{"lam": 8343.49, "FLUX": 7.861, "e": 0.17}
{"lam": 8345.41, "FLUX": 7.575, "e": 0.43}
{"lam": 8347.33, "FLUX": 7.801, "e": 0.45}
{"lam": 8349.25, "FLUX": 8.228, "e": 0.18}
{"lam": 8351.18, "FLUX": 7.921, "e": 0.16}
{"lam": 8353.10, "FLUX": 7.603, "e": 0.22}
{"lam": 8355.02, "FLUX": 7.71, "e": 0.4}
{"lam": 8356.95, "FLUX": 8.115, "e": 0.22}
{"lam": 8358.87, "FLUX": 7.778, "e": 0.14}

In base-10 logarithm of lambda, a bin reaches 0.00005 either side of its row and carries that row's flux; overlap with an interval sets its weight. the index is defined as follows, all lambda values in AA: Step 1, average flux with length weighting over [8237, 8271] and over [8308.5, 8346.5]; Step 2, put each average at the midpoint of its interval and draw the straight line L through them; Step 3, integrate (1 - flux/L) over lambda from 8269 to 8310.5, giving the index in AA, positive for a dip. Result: 0.9 AA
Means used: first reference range 7.62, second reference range 8.06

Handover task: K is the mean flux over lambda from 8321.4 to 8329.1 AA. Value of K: 8.17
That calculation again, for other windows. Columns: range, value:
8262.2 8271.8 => 7.51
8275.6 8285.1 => 7.62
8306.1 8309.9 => 7.98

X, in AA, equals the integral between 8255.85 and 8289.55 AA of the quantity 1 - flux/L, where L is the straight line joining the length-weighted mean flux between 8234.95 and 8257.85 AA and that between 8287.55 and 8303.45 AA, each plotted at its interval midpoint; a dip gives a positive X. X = 0.0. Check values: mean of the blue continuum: 7.67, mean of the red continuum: 7.56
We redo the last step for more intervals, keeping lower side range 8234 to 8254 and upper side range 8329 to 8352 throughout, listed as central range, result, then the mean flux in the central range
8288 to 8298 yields 0.24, 7.65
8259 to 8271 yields 0.31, 7.53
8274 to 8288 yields 0.24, 7.66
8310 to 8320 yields -0.22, 8.08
